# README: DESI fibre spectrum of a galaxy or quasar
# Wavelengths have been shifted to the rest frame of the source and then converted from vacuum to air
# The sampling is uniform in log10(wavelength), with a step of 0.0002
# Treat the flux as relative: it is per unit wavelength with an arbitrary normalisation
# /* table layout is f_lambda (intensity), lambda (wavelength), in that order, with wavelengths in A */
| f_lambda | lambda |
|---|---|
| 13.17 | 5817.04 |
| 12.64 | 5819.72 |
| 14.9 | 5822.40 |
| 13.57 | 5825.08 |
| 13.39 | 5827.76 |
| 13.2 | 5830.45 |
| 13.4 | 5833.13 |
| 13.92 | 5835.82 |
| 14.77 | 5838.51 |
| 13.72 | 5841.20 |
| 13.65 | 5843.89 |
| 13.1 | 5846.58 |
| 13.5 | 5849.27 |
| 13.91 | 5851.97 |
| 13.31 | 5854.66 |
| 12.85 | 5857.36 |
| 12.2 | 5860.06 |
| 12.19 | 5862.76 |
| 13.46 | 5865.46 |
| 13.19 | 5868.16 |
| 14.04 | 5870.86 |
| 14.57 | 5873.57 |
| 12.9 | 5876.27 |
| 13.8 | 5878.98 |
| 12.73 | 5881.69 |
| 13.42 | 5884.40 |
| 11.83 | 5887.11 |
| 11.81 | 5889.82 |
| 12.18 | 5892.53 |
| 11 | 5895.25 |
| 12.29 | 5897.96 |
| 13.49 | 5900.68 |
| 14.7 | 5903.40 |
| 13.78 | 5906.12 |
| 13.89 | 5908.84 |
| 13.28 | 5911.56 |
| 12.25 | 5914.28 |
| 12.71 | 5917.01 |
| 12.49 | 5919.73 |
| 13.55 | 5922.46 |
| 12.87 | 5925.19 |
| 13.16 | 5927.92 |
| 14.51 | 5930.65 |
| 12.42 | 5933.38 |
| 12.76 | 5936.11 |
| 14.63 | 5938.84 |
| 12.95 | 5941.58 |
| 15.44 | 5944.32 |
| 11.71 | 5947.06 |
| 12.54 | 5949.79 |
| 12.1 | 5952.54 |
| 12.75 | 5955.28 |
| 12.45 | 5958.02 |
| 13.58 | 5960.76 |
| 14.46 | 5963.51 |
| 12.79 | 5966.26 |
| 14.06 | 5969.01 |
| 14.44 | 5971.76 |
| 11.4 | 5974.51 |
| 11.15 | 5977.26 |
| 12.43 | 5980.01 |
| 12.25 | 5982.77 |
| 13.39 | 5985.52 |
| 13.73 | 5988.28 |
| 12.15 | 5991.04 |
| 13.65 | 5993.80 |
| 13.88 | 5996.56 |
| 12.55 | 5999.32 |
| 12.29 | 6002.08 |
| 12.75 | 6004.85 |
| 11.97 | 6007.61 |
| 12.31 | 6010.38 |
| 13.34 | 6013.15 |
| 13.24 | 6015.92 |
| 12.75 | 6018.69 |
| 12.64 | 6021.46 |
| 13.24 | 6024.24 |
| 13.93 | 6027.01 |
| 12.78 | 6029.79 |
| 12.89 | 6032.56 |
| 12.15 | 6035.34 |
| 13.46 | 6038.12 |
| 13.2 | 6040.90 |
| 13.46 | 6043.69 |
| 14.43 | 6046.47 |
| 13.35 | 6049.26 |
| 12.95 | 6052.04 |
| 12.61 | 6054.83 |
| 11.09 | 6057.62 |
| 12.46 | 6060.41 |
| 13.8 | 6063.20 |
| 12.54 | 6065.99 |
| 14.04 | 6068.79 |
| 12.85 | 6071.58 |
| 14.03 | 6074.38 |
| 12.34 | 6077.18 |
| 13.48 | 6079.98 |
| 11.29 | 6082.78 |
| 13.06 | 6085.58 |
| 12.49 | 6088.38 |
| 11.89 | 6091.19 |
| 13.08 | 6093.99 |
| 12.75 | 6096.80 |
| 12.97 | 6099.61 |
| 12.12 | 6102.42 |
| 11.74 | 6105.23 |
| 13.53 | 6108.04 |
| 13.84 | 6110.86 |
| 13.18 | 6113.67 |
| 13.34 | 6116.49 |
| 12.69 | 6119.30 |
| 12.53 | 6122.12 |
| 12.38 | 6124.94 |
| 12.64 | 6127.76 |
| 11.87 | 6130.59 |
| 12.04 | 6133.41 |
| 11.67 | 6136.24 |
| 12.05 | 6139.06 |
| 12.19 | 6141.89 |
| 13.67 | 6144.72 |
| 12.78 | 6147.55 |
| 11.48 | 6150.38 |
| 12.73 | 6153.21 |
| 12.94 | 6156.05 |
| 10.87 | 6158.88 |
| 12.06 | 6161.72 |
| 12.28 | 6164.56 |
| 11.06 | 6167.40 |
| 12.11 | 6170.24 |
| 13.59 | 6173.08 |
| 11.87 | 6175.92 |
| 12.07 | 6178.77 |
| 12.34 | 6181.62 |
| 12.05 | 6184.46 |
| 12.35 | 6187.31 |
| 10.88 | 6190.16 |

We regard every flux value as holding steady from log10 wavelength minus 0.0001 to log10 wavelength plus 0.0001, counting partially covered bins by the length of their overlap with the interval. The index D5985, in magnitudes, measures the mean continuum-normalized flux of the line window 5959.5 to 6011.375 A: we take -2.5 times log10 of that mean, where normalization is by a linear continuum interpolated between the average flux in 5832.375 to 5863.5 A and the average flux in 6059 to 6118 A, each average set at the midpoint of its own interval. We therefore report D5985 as 0.02 mag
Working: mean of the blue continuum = 13.4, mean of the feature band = 12.9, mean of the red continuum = 12.9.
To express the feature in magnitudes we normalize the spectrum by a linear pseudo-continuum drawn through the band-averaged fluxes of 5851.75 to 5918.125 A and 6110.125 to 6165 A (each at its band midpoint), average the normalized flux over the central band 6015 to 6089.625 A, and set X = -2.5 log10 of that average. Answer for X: -0.029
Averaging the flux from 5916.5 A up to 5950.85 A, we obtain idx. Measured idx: 13.2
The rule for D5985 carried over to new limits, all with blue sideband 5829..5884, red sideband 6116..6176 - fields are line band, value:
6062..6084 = -0.04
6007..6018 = 0.00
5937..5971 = -0.02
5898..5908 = -0.04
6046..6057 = -0.03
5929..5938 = -0.02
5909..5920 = 0.03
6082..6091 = 0.02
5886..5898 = 0.13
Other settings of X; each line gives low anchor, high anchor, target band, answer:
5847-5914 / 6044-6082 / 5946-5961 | 0.052 mag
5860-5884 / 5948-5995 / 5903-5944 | -0.022 mag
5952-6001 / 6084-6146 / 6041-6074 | -0.027 mag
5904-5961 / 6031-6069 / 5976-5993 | 0.044 mag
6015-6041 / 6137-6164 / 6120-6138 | 0.019 mag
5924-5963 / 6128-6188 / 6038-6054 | -0.061 mag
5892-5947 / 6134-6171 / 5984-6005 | -0.017 mag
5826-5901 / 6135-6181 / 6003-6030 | -0.020 mag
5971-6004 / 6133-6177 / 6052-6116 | -0.030 mag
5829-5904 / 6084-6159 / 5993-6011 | 0.007 mag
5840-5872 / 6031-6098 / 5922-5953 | -0.010 mag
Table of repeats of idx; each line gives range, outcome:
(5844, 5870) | 13.1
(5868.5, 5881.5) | 13.7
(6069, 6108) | 12.7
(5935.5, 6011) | 13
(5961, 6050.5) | 13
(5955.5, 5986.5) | 12.9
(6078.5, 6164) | 12.5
